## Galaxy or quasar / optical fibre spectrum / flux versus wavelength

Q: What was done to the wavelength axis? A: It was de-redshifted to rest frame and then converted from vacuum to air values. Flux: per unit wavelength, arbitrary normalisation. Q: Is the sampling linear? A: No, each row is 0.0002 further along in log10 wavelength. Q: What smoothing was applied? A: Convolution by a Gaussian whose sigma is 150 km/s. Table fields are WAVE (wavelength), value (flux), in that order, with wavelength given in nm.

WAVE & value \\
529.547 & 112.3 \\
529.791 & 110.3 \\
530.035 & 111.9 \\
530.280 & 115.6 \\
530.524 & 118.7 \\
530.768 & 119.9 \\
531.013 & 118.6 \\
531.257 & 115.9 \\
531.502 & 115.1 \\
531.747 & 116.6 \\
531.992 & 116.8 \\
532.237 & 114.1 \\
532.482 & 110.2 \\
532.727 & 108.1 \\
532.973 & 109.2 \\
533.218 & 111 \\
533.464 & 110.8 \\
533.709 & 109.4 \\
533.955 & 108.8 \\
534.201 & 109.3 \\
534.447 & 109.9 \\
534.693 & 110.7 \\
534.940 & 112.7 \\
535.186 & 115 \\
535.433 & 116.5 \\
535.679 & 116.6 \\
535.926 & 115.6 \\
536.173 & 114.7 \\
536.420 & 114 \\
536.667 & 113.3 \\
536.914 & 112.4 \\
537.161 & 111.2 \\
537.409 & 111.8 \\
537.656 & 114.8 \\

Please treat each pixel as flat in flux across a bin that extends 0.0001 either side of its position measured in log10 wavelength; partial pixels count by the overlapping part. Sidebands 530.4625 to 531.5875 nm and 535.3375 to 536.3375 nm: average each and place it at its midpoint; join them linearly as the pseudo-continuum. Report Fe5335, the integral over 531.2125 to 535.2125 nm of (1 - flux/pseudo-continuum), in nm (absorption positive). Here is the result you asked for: 0.17 nm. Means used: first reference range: 118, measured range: 112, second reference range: 116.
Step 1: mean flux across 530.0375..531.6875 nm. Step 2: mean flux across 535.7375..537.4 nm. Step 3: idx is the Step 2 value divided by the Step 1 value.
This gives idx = 1.0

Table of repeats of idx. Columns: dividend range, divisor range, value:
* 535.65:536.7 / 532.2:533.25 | 1.04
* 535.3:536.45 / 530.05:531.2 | 0.98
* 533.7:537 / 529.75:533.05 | 0.99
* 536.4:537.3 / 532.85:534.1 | 1.02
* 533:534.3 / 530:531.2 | 0.94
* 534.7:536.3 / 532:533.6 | 1.03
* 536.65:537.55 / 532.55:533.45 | 1.02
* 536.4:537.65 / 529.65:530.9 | 0.98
